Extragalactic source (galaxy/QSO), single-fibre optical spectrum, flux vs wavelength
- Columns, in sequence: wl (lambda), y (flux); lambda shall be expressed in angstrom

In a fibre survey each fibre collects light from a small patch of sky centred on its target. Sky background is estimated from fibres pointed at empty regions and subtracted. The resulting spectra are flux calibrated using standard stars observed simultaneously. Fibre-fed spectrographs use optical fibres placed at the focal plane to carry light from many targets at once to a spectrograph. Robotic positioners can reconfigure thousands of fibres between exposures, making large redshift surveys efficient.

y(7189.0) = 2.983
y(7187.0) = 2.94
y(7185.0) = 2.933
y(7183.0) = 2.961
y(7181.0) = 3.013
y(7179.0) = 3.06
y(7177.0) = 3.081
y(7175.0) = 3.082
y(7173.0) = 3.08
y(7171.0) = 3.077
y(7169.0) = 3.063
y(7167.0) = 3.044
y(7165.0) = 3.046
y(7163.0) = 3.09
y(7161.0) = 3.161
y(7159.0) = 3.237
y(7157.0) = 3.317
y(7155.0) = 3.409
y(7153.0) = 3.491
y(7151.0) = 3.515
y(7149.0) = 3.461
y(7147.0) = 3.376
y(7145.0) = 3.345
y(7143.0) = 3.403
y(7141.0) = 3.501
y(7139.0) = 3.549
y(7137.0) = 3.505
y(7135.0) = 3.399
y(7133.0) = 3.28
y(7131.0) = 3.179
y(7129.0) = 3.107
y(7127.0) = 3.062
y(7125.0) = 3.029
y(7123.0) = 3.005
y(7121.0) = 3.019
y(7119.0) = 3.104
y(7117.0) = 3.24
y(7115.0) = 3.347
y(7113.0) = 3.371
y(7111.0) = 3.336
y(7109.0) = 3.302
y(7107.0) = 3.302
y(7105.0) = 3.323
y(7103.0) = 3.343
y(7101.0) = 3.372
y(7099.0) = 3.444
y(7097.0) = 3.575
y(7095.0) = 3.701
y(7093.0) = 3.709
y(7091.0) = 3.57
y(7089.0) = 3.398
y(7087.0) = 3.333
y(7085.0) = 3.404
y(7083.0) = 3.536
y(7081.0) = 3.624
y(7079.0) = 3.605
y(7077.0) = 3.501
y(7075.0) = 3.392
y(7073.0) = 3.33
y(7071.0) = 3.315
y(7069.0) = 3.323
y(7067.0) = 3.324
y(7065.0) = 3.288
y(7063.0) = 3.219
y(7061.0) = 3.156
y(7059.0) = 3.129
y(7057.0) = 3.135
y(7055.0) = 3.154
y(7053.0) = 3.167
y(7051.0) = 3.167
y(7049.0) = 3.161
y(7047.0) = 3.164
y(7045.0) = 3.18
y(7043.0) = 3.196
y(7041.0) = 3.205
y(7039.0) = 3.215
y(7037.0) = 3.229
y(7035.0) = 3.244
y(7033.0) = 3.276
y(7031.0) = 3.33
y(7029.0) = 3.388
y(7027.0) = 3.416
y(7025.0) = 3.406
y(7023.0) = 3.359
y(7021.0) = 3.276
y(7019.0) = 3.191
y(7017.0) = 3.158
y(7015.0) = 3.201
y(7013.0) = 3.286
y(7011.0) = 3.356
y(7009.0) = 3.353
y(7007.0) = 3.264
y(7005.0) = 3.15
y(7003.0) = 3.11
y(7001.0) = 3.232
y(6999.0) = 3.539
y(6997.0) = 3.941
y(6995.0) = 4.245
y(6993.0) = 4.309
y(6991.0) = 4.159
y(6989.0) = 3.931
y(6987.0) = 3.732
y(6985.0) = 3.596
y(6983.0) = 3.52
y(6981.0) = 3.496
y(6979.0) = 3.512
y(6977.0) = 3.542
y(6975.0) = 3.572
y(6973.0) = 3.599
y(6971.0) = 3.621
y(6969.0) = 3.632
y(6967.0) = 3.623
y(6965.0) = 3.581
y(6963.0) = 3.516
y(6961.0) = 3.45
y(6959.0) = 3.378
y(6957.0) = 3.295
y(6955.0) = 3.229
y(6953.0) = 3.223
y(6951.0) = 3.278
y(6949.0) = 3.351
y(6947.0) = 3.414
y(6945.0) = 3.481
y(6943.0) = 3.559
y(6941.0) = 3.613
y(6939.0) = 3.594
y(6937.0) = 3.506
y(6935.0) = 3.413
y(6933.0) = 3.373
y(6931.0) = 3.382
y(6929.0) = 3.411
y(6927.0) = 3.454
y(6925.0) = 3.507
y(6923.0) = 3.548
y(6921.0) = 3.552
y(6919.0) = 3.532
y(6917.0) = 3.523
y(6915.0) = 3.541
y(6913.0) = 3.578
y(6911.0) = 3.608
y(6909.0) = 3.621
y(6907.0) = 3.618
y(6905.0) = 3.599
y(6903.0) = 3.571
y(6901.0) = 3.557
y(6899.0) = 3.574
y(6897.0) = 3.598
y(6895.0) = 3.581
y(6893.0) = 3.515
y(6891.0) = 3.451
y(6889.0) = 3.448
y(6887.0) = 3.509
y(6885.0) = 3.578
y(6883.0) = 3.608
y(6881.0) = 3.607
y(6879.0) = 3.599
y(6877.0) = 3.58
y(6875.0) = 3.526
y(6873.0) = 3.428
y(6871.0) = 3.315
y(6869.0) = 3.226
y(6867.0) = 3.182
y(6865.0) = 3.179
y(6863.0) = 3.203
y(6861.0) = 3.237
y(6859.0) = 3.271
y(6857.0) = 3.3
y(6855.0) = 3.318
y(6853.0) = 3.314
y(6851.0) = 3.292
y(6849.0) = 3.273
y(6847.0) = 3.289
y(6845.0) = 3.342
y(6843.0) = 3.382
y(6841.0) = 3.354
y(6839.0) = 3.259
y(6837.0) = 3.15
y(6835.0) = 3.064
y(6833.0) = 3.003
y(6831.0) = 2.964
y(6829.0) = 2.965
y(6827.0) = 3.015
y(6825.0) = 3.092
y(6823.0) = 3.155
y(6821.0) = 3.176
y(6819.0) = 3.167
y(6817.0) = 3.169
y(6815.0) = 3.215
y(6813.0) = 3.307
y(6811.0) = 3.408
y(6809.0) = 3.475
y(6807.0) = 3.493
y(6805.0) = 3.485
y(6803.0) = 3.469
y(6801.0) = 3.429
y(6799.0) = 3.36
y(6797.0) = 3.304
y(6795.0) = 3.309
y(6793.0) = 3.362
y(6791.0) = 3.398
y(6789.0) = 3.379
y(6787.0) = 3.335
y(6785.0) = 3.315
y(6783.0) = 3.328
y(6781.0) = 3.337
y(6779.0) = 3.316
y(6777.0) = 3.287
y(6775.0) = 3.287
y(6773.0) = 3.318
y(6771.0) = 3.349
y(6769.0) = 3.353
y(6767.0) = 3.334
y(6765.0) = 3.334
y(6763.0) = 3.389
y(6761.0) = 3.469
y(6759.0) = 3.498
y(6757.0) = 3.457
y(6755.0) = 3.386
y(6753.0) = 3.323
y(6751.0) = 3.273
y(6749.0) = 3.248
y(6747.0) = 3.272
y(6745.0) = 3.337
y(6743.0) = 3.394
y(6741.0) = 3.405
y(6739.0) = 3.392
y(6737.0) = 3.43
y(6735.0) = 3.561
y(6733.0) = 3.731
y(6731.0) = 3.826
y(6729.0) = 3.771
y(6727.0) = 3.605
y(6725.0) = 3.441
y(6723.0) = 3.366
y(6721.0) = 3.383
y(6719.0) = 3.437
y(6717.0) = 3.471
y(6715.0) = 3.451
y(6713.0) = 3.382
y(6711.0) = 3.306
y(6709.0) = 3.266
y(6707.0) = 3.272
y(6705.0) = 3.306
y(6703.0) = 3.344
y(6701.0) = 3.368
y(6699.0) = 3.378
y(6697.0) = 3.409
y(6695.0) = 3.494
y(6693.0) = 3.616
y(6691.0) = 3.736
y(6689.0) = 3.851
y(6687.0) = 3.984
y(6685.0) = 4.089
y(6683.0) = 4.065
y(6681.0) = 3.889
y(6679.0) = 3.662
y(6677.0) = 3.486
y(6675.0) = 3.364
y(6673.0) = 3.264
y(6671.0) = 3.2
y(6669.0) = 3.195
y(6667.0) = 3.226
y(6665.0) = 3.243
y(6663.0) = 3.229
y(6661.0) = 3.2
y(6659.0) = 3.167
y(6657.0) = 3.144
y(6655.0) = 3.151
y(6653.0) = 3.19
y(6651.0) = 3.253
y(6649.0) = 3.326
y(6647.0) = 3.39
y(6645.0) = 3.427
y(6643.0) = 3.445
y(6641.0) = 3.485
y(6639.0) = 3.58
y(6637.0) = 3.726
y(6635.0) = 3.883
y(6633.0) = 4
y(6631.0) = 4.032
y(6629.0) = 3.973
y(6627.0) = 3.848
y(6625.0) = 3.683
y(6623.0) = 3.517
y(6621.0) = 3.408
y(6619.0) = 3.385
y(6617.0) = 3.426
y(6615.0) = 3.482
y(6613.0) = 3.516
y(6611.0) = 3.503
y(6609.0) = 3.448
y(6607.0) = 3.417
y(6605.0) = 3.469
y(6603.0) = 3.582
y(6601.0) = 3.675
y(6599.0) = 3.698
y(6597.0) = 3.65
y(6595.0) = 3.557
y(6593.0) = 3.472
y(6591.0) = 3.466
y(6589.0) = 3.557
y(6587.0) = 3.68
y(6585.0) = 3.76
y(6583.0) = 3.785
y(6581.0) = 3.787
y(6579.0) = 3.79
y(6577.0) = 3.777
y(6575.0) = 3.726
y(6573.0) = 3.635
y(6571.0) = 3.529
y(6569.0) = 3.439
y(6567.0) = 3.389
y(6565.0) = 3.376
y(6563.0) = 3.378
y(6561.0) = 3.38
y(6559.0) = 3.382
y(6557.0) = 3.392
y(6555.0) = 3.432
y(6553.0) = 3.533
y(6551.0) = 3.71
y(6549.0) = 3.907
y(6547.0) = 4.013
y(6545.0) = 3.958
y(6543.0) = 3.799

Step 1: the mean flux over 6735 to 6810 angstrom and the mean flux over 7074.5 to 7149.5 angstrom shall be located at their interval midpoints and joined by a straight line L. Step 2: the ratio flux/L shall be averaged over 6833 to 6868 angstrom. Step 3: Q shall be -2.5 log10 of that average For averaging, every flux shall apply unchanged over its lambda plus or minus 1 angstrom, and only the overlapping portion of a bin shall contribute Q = 0.04 mag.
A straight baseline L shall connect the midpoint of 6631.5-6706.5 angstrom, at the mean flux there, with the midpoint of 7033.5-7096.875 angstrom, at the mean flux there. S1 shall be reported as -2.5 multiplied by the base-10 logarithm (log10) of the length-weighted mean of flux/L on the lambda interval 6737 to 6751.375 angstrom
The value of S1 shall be 0.04 mag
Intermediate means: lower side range 3.48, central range 3.34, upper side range 3.33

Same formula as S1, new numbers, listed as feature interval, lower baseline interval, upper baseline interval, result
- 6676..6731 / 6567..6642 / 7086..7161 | 0.01 mag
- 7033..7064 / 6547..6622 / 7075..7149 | 0.07 mag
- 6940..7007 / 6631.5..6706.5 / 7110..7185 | -0.08 mag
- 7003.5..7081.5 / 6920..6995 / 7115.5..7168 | 0.05 mag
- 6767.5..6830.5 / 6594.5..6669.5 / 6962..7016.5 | 0.07 mag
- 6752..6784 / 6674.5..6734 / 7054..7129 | 0.05 mag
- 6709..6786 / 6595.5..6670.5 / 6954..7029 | 0.03 mag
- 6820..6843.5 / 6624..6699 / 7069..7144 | 0.11 mag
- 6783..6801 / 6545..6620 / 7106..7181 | 0.03 mag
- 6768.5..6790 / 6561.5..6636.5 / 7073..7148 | 0.06 mag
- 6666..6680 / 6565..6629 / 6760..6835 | 0.04 mag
